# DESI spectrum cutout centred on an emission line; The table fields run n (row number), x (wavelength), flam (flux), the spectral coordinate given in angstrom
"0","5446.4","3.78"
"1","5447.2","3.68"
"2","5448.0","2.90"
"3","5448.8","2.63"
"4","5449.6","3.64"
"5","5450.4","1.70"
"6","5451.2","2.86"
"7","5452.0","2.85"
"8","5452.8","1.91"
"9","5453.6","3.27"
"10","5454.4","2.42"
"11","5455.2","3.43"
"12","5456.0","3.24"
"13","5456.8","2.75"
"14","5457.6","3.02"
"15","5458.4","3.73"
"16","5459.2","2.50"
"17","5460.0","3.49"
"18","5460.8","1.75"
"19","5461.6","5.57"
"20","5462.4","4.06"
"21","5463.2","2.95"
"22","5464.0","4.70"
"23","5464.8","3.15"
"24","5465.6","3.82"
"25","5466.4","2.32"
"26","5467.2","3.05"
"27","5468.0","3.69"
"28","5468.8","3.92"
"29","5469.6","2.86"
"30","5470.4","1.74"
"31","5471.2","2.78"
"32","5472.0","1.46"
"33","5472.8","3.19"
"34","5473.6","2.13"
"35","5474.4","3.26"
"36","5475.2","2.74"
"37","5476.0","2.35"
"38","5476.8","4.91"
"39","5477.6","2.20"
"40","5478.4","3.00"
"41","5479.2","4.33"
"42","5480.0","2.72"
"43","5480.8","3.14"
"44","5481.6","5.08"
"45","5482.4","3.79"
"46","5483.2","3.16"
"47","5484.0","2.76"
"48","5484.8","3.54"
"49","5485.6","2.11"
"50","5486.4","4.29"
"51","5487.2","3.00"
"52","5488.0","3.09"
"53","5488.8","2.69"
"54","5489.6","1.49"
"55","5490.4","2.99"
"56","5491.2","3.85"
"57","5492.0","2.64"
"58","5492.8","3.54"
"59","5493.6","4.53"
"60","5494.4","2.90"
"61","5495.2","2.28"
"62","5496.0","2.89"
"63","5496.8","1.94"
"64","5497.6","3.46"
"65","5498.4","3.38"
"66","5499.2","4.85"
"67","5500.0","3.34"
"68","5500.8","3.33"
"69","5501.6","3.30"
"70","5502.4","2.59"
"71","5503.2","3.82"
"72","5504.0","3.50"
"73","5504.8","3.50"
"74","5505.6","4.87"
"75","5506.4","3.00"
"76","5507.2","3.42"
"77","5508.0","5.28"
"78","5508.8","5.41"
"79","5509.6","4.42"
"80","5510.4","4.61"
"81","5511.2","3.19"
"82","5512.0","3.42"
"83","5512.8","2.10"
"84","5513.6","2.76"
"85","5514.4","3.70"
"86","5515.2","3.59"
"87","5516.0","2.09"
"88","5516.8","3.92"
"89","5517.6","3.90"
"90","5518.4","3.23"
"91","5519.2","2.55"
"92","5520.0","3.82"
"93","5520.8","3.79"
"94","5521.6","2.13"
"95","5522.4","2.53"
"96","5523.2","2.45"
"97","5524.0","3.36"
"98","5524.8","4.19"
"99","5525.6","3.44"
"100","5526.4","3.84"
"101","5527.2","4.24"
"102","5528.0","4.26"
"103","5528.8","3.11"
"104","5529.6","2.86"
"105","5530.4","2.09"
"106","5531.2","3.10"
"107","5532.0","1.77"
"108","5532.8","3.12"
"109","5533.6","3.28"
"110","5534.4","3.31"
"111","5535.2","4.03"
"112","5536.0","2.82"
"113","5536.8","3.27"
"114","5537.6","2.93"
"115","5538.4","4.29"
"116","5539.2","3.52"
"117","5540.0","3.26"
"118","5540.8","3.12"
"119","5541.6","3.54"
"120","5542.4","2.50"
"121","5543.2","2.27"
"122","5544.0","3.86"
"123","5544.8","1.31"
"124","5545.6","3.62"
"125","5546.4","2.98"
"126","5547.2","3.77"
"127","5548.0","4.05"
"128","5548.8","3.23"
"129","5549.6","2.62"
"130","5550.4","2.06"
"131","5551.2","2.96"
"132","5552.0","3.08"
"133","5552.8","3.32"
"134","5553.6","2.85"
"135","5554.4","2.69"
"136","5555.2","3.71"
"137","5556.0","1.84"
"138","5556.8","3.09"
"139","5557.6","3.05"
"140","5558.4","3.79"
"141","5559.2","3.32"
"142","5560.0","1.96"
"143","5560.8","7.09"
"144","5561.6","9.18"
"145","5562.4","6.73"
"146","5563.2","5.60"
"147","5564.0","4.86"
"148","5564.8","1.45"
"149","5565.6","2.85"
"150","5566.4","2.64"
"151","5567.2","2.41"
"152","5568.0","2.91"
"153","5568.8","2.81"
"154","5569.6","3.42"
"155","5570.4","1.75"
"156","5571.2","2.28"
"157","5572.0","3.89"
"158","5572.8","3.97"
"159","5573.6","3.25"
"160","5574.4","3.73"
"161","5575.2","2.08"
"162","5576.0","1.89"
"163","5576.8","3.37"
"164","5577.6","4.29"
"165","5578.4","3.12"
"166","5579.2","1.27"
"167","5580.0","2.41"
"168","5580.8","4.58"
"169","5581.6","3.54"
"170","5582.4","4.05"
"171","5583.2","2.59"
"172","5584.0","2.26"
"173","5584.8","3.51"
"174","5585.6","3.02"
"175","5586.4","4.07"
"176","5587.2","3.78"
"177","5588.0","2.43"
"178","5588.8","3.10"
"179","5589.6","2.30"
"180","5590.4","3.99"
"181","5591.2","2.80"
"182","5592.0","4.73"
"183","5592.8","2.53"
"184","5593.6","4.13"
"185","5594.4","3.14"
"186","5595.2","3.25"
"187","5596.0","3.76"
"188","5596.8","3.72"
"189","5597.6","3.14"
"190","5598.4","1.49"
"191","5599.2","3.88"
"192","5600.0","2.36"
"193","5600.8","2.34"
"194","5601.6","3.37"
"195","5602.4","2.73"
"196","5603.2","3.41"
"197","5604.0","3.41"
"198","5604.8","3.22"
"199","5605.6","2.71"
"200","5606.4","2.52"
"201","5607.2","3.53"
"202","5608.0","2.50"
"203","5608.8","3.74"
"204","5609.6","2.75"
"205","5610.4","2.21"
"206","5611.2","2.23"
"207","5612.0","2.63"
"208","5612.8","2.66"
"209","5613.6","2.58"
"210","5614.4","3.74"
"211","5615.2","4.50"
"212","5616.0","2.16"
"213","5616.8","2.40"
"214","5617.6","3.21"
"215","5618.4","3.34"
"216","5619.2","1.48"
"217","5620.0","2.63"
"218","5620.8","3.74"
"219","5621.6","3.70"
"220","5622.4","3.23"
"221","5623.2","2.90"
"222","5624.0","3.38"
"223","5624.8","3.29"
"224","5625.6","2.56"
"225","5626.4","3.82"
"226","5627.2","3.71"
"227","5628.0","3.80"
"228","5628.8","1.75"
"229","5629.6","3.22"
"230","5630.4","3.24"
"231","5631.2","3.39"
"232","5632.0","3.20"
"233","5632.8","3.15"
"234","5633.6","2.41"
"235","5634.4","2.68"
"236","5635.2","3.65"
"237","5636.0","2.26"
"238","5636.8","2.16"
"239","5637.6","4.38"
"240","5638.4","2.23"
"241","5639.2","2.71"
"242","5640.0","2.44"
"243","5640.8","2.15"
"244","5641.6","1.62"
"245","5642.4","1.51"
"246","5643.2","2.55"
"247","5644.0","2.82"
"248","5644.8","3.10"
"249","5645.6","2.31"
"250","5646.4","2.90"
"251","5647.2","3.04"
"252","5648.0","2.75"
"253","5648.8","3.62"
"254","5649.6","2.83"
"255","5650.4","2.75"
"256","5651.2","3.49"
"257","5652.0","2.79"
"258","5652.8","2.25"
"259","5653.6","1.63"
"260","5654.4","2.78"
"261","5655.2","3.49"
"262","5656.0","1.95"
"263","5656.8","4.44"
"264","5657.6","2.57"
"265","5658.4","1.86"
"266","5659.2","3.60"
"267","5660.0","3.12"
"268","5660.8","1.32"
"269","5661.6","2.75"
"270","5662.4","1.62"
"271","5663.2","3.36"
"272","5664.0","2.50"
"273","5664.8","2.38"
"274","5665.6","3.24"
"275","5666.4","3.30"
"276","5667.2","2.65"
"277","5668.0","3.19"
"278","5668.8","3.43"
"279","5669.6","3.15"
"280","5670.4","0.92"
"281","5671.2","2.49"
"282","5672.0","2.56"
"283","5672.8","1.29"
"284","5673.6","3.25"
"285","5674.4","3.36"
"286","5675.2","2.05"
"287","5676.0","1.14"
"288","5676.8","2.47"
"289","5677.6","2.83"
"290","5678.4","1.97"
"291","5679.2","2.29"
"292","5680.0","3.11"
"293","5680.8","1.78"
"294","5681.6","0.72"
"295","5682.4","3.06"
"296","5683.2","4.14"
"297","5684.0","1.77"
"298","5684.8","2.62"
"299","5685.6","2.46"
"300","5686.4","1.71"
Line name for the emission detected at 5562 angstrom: [O III]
